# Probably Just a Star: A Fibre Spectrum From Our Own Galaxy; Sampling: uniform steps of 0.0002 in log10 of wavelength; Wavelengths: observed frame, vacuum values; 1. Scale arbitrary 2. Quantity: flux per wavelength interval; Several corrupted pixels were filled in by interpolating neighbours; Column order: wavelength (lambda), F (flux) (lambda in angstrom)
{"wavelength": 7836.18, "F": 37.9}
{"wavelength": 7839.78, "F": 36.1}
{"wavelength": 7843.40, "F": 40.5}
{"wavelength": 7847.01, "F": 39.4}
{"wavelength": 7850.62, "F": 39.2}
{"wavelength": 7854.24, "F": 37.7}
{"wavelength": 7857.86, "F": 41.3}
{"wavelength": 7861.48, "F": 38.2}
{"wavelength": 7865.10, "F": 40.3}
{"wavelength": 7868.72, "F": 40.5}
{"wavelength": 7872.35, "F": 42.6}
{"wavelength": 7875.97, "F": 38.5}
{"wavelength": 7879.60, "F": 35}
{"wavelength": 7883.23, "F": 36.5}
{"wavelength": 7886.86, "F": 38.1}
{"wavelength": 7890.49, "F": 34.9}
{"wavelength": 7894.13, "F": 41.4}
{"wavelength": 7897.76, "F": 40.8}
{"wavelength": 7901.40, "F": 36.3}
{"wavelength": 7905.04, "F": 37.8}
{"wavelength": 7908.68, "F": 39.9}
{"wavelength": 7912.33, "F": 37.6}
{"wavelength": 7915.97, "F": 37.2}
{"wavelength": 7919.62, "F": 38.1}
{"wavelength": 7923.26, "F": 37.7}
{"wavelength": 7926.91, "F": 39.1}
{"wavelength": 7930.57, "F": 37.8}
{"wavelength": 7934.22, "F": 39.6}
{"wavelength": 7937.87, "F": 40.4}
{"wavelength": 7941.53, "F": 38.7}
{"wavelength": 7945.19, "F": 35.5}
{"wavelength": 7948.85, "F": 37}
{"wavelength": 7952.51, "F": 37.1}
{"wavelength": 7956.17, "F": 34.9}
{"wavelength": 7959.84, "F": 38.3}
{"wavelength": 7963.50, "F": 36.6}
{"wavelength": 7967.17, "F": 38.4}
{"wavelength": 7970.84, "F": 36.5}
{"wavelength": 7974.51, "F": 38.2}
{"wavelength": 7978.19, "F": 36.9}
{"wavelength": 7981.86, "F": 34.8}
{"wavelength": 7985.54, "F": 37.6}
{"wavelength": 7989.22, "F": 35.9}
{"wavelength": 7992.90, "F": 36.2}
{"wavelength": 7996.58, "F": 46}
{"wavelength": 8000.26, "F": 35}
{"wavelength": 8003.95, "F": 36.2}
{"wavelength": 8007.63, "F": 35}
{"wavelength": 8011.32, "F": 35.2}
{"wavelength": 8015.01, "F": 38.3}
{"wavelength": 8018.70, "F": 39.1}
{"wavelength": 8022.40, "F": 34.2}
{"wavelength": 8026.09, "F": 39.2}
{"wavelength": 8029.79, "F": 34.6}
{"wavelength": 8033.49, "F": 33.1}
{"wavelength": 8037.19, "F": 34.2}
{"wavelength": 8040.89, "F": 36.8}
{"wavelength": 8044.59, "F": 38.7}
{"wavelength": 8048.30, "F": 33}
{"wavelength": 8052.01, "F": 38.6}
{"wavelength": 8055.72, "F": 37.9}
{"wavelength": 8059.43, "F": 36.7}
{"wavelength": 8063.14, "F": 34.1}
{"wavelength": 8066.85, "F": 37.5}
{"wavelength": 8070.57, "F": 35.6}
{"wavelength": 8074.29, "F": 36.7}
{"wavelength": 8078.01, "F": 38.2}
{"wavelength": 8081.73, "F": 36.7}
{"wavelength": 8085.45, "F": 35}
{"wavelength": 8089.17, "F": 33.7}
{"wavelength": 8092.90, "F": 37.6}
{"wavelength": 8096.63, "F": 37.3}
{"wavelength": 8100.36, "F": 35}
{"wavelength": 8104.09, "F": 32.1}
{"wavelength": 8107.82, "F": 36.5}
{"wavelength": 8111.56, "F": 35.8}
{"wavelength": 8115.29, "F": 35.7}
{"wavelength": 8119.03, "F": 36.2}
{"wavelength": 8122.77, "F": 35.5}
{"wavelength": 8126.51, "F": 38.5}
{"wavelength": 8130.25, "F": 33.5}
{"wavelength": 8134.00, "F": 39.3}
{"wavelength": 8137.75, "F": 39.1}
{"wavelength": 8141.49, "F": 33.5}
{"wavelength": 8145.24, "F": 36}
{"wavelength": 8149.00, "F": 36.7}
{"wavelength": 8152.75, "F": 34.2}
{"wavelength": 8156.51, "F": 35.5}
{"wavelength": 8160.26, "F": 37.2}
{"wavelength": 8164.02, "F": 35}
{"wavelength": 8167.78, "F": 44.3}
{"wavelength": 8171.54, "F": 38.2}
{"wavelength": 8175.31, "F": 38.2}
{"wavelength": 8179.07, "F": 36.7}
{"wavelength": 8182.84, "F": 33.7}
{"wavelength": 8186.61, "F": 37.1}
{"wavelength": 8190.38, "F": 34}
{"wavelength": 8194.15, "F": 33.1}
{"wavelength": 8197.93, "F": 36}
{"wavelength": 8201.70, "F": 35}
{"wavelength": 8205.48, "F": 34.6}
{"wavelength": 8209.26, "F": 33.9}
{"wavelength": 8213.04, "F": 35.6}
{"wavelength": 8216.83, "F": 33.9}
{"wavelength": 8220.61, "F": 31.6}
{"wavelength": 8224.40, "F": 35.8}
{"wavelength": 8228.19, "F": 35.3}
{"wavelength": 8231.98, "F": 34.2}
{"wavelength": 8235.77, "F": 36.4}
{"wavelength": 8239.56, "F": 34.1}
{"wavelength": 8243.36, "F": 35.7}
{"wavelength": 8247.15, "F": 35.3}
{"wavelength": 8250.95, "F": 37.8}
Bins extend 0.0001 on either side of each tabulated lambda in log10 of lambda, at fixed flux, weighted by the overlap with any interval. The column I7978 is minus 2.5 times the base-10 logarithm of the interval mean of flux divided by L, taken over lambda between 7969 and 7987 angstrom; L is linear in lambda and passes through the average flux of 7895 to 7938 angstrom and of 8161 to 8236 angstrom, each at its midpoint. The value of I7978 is 0.03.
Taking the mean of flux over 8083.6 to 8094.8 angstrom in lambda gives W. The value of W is 35.4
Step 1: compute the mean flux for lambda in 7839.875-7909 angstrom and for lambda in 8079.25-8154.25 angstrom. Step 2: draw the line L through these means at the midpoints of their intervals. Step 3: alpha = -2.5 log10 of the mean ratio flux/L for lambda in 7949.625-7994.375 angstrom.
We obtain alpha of 0.02 mag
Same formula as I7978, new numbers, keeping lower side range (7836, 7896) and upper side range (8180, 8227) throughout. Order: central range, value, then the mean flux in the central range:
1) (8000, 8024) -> 0.02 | 36.2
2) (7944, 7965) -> 0.03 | 36.6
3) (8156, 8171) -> -0.09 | 38.3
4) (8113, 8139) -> -0.04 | 36.8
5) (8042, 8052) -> 0.00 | 36.4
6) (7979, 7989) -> 0.03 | 36.2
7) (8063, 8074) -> 0.00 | 36.1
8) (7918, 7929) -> -0.01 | 38.3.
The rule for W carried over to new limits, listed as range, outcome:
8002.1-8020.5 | 36.8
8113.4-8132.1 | 35.9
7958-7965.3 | 37.5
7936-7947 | 38.2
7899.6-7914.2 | 37.9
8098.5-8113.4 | 34.8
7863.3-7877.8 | 40.5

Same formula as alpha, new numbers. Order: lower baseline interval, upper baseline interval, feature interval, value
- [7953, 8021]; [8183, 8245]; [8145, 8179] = -0.06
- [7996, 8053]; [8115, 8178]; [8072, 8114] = 0.02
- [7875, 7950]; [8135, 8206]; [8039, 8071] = 0.01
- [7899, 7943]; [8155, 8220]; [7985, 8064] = 0.02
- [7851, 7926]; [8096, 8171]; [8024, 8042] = 0.05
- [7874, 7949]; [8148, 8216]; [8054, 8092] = 0.02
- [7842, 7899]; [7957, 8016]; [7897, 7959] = 0.00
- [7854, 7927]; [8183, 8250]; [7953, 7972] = 0.02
